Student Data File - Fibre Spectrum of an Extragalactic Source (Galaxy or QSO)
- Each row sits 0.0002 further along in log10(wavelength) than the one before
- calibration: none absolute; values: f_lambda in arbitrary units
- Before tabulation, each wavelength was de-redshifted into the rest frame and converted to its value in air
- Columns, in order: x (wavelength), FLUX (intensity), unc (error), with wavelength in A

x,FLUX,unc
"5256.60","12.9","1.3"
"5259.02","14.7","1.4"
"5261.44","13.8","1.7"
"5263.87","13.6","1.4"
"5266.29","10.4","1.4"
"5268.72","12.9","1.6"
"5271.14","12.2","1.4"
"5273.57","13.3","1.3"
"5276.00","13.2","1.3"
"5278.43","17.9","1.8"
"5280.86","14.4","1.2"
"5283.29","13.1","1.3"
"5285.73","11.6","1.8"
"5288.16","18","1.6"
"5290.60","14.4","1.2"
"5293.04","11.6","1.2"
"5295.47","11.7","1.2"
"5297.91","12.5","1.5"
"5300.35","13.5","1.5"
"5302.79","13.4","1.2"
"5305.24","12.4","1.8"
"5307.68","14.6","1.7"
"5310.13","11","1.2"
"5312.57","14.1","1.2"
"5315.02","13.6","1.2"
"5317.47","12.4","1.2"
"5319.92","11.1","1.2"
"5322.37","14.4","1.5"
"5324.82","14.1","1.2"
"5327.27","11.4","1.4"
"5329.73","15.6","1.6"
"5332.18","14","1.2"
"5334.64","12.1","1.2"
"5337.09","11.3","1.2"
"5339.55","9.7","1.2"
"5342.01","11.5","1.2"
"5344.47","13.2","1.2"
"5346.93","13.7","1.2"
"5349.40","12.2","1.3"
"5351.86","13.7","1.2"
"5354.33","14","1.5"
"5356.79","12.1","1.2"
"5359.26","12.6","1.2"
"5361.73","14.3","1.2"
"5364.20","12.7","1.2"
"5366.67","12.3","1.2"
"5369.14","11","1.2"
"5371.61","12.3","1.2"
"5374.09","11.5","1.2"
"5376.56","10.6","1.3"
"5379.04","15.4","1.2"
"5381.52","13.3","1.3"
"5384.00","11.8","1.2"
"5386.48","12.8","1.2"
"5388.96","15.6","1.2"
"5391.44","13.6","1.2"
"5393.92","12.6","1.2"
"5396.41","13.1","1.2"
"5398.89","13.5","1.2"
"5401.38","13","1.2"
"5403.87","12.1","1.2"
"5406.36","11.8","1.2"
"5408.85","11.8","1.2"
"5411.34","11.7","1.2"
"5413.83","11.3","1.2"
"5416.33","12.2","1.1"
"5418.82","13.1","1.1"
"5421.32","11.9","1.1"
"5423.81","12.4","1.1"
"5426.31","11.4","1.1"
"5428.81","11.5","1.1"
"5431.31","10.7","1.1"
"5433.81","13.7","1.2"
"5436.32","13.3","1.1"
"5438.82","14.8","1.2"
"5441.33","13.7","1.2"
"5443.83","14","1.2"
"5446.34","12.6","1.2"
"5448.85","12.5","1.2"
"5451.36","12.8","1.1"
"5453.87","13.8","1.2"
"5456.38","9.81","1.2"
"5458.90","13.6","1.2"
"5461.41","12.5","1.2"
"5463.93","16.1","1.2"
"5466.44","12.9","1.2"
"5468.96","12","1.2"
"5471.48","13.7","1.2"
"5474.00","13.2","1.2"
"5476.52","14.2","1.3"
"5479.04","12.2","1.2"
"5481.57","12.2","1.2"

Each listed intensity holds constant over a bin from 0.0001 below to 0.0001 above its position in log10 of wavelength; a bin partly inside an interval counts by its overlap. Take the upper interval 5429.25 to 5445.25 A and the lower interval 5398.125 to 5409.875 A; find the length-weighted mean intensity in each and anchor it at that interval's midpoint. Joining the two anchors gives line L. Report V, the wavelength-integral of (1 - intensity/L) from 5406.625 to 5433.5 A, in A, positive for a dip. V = 2.0 A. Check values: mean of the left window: 12.4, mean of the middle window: 11.9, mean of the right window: 13.3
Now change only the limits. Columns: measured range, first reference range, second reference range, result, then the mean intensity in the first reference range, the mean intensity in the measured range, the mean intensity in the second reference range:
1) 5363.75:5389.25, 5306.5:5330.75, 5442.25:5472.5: 1.12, 13.2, 12.6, 13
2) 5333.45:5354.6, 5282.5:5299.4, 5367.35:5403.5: 1.17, 13.3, 12.3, 12.8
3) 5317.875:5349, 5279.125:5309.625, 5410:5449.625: 1.27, 13.4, 12.7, 12.6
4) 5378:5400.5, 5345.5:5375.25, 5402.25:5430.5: -2.19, 12.7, 13.5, 11.9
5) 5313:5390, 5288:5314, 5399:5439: 0.01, 13.2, 12.8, 12.3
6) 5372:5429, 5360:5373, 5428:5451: 0.88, 12.5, 12.5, 13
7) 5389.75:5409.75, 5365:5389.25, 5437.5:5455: 0.11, 12.5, 12.8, 13.5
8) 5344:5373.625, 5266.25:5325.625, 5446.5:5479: 0.94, 13.3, 12.8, 13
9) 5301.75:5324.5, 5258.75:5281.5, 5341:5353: 0.25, 13.6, 13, 12.9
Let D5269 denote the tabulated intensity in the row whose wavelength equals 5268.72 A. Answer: 12.9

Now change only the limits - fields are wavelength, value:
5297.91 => 12.5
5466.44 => 12.9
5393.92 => 12.6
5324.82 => 14.1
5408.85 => 11.8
